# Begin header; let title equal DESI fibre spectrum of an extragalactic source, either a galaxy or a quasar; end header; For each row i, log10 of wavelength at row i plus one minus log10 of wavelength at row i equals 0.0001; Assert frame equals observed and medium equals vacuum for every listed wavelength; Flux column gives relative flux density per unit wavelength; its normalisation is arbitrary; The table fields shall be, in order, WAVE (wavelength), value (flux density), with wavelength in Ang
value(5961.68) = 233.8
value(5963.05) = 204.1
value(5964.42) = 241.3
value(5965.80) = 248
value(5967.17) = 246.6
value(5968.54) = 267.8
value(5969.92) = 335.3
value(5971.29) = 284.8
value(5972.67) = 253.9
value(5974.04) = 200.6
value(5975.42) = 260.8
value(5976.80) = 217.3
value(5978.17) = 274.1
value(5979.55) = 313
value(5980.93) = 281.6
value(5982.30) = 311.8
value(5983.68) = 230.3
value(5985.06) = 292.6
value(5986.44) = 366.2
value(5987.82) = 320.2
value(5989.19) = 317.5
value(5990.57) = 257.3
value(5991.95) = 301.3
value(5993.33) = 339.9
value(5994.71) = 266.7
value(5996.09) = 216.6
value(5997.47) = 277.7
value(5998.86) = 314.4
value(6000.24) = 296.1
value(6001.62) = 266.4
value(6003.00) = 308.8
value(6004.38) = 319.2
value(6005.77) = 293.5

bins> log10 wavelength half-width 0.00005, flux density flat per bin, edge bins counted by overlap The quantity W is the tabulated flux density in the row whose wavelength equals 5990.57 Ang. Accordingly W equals 257.3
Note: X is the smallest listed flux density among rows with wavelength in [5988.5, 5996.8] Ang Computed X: 216.6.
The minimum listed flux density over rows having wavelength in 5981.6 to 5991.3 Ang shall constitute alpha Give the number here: 230.3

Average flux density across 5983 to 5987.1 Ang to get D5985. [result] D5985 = 296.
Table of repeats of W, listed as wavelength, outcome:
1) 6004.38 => 319.2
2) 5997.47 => 277.7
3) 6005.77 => 293.5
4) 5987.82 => 320.2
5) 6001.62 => 266.4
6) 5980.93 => 281.6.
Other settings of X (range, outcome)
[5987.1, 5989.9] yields 317.5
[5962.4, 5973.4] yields 204.1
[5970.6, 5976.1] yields 200.6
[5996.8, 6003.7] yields 266.4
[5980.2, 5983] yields 281.6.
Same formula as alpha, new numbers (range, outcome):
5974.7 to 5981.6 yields 217.3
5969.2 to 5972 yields 284.8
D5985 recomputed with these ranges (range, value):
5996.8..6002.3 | 288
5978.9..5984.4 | 284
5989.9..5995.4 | 291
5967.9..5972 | 296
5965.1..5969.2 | 254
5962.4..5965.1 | 223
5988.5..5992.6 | 293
